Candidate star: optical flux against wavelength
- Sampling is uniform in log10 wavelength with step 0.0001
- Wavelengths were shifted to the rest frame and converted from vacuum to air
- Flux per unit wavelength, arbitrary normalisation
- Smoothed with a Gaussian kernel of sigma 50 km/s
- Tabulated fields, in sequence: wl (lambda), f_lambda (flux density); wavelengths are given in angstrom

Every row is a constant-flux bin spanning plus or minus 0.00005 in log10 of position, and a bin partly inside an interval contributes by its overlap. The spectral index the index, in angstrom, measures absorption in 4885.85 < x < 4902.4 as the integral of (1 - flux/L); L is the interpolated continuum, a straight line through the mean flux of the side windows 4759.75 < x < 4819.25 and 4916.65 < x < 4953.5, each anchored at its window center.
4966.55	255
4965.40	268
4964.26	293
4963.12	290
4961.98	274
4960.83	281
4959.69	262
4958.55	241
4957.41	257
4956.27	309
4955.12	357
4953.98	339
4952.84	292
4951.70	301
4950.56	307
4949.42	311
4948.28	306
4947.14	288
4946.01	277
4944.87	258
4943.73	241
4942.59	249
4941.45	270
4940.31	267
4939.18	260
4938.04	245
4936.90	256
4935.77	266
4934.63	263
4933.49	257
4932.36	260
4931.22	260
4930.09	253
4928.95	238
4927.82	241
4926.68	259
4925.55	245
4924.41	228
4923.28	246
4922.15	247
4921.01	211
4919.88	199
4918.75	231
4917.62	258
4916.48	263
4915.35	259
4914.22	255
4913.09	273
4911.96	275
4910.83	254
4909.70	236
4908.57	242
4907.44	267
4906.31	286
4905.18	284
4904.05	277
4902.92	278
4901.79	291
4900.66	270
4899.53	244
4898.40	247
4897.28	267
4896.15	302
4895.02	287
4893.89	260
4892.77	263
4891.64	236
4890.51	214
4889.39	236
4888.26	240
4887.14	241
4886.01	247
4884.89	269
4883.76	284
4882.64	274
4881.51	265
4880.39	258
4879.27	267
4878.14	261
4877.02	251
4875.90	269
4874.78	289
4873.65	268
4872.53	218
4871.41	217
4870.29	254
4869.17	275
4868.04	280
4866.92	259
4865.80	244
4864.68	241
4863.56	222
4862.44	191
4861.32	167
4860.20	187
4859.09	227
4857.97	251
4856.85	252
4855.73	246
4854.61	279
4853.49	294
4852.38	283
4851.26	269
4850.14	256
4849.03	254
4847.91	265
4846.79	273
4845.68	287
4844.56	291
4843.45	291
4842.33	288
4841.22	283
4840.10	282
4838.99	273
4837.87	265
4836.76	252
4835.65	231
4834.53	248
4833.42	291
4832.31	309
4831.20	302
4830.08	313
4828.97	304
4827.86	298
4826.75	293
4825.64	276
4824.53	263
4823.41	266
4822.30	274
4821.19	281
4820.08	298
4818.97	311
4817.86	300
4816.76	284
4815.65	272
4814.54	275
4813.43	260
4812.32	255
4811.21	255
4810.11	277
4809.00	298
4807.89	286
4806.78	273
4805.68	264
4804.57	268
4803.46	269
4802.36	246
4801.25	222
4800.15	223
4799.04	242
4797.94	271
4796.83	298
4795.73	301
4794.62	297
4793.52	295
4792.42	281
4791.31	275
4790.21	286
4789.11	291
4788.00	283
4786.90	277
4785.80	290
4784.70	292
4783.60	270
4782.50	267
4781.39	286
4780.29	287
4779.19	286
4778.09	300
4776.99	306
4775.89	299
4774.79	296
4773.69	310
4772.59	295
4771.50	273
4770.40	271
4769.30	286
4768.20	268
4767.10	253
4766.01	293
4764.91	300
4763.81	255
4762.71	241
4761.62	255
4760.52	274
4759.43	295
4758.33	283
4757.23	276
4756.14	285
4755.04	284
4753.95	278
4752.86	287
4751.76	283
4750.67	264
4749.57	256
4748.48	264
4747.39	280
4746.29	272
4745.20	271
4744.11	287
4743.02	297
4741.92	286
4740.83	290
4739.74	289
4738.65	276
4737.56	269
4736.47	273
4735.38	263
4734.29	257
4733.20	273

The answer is 0.49 angstrom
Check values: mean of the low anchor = 277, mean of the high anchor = 259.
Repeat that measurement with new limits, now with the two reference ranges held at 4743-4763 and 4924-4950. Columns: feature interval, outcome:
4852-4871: 1.7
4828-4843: -0.7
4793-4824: -0.3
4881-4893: 0.6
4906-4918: 0.1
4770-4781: -0.8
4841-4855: -0.5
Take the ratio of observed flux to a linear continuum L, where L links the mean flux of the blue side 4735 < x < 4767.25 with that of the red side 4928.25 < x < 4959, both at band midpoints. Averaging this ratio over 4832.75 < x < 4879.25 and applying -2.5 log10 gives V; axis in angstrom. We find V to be 0.08 mag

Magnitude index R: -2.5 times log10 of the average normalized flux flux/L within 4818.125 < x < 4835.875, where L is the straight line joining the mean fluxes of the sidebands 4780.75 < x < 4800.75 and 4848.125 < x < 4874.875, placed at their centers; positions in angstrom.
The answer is -0.094 mag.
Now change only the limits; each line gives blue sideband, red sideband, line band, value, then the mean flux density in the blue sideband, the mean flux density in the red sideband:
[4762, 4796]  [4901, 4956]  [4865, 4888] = 0.05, 284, 265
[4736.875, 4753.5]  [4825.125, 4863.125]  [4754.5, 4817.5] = -0.02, 278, 267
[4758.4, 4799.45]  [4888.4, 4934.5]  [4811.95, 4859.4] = -0.02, 282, 255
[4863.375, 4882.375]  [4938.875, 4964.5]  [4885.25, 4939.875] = 0.06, 256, 284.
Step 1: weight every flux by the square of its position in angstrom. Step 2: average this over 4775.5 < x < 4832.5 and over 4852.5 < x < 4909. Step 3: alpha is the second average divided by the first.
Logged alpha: 0.9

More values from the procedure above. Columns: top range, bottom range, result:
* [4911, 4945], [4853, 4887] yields 1.03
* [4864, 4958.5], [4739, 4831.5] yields 0.99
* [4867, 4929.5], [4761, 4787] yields 0.96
